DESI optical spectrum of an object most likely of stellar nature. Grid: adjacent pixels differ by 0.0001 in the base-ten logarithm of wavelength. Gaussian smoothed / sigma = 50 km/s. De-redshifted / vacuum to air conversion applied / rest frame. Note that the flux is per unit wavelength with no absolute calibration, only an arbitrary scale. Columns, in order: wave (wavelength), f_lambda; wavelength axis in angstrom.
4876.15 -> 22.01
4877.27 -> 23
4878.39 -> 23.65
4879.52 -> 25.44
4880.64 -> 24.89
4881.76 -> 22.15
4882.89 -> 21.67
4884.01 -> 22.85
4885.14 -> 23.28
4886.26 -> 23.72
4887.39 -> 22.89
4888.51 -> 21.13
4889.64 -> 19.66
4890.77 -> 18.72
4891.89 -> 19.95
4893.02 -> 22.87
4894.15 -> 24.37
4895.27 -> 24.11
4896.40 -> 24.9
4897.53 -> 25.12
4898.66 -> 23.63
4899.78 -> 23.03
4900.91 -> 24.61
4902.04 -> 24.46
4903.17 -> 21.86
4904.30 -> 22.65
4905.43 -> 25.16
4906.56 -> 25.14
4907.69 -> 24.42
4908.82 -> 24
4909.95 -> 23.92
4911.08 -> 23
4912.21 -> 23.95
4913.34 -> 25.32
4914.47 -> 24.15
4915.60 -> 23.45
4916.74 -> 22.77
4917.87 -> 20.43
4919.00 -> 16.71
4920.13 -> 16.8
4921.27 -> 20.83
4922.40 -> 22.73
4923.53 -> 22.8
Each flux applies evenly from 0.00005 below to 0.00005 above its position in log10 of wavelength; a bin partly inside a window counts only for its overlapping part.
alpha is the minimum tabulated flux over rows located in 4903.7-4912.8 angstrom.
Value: 22.65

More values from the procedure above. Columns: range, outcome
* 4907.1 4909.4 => 24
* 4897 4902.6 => 23.03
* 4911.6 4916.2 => 23.45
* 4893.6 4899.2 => 23.63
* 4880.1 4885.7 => 21.67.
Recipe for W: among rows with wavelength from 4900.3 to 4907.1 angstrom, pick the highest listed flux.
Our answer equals 25.16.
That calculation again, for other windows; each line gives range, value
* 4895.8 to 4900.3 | 25.12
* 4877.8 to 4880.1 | 25.44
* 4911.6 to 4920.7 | 25.32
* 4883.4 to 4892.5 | 23.72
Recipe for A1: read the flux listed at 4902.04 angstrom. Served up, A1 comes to 24.46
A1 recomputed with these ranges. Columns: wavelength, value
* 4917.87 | 20.43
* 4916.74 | 22.77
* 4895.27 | 24.11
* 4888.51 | 21.13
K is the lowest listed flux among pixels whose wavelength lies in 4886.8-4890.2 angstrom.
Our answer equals 19.66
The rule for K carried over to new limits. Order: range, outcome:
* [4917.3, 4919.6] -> 16.71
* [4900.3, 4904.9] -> 21.86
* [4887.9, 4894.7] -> 18.72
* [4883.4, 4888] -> 22.85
